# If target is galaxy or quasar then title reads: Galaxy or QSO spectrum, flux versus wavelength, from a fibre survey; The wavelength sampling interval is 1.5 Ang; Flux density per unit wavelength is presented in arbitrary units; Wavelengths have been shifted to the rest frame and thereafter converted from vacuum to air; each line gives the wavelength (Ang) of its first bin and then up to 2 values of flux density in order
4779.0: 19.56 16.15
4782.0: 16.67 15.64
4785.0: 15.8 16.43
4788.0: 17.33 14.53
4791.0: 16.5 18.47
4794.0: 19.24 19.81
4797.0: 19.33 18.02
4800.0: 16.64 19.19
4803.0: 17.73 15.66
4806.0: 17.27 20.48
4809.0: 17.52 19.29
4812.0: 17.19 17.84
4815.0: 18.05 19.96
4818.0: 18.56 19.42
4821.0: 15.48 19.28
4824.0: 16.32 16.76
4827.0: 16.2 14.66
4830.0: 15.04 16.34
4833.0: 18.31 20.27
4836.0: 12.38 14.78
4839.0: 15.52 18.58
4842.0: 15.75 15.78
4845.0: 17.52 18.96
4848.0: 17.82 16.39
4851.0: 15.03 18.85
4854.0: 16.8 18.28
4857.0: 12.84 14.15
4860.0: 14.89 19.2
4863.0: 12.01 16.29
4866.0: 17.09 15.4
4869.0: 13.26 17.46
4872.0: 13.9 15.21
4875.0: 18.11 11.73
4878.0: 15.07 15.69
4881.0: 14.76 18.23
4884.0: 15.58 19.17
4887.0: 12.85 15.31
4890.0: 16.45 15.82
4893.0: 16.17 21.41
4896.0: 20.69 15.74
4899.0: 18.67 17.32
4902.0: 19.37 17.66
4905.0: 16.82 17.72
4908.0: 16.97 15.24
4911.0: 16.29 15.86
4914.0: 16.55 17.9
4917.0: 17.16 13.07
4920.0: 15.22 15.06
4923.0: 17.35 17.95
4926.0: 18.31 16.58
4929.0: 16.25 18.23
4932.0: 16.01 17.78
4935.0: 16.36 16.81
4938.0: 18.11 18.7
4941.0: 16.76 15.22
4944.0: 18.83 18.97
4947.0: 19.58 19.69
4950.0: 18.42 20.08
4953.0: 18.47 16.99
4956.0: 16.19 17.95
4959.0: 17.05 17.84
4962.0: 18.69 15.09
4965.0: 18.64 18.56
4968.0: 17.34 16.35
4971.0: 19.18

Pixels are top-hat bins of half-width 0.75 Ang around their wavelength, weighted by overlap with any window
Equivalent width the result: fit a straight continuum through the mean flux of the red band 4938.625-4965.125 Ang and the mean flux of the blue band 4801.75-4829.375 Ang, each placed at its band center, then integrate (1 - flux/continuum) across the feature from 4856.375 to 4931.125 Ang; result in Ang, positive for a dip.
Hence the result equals 6.29 Ang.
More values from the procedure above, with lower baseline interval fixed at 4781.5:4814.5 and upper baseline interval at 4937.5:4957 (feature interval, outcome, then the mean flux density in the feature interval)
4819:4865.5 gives 3.4 Ang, 16.4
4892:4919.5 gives 1.2 Ang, 17.2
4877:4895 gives 1.7 Ang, 16.2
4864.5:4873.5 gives 1.2 Ang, 15.5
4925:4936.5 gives 0.6 Ang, 17.1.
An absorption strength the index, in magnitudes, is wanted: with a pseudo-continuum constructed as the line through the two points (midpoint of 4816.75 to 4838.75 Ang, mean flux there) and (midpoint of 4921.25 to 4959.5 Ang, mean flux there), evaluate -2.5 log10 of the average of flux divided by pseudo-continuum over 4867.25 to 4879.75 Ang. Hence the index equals 0.139 mag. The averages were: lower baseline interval 16.7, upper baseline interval 17.6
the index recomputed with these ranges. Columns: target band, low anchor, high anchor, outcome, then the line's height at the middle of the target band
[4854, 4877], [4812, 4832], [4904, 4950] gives 0.12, 17.2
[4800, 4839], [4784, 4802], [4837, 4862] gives -0.01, 17.1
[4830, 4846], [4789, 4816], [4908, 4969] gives 0.08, 17.8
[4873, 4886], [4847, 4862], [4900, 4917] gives 0.05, 16.7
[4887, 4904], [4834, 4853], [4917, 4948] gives -0.04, 16.9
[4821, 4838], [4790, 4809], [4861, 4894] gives 0.05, 17.2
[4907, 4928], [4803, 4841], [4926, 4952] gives 0.08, 17.7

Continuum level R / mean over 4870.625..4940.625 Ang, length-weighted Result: 16.7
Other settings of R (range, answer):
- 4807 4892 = 16.5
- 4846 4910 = 16.4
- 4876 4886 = 15.8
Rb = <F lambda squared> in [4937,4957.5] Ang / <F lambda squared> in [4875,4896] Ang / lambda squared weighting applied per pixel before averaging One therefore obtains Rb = 1.14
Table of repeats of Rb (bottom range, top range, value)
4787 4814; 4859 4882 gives 0.88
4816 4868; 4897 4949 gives 1.07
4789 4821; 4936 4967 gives 1.05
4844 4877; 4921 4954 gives 1.14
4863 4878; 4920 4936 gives 1.14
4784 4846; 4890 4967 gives 1.05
